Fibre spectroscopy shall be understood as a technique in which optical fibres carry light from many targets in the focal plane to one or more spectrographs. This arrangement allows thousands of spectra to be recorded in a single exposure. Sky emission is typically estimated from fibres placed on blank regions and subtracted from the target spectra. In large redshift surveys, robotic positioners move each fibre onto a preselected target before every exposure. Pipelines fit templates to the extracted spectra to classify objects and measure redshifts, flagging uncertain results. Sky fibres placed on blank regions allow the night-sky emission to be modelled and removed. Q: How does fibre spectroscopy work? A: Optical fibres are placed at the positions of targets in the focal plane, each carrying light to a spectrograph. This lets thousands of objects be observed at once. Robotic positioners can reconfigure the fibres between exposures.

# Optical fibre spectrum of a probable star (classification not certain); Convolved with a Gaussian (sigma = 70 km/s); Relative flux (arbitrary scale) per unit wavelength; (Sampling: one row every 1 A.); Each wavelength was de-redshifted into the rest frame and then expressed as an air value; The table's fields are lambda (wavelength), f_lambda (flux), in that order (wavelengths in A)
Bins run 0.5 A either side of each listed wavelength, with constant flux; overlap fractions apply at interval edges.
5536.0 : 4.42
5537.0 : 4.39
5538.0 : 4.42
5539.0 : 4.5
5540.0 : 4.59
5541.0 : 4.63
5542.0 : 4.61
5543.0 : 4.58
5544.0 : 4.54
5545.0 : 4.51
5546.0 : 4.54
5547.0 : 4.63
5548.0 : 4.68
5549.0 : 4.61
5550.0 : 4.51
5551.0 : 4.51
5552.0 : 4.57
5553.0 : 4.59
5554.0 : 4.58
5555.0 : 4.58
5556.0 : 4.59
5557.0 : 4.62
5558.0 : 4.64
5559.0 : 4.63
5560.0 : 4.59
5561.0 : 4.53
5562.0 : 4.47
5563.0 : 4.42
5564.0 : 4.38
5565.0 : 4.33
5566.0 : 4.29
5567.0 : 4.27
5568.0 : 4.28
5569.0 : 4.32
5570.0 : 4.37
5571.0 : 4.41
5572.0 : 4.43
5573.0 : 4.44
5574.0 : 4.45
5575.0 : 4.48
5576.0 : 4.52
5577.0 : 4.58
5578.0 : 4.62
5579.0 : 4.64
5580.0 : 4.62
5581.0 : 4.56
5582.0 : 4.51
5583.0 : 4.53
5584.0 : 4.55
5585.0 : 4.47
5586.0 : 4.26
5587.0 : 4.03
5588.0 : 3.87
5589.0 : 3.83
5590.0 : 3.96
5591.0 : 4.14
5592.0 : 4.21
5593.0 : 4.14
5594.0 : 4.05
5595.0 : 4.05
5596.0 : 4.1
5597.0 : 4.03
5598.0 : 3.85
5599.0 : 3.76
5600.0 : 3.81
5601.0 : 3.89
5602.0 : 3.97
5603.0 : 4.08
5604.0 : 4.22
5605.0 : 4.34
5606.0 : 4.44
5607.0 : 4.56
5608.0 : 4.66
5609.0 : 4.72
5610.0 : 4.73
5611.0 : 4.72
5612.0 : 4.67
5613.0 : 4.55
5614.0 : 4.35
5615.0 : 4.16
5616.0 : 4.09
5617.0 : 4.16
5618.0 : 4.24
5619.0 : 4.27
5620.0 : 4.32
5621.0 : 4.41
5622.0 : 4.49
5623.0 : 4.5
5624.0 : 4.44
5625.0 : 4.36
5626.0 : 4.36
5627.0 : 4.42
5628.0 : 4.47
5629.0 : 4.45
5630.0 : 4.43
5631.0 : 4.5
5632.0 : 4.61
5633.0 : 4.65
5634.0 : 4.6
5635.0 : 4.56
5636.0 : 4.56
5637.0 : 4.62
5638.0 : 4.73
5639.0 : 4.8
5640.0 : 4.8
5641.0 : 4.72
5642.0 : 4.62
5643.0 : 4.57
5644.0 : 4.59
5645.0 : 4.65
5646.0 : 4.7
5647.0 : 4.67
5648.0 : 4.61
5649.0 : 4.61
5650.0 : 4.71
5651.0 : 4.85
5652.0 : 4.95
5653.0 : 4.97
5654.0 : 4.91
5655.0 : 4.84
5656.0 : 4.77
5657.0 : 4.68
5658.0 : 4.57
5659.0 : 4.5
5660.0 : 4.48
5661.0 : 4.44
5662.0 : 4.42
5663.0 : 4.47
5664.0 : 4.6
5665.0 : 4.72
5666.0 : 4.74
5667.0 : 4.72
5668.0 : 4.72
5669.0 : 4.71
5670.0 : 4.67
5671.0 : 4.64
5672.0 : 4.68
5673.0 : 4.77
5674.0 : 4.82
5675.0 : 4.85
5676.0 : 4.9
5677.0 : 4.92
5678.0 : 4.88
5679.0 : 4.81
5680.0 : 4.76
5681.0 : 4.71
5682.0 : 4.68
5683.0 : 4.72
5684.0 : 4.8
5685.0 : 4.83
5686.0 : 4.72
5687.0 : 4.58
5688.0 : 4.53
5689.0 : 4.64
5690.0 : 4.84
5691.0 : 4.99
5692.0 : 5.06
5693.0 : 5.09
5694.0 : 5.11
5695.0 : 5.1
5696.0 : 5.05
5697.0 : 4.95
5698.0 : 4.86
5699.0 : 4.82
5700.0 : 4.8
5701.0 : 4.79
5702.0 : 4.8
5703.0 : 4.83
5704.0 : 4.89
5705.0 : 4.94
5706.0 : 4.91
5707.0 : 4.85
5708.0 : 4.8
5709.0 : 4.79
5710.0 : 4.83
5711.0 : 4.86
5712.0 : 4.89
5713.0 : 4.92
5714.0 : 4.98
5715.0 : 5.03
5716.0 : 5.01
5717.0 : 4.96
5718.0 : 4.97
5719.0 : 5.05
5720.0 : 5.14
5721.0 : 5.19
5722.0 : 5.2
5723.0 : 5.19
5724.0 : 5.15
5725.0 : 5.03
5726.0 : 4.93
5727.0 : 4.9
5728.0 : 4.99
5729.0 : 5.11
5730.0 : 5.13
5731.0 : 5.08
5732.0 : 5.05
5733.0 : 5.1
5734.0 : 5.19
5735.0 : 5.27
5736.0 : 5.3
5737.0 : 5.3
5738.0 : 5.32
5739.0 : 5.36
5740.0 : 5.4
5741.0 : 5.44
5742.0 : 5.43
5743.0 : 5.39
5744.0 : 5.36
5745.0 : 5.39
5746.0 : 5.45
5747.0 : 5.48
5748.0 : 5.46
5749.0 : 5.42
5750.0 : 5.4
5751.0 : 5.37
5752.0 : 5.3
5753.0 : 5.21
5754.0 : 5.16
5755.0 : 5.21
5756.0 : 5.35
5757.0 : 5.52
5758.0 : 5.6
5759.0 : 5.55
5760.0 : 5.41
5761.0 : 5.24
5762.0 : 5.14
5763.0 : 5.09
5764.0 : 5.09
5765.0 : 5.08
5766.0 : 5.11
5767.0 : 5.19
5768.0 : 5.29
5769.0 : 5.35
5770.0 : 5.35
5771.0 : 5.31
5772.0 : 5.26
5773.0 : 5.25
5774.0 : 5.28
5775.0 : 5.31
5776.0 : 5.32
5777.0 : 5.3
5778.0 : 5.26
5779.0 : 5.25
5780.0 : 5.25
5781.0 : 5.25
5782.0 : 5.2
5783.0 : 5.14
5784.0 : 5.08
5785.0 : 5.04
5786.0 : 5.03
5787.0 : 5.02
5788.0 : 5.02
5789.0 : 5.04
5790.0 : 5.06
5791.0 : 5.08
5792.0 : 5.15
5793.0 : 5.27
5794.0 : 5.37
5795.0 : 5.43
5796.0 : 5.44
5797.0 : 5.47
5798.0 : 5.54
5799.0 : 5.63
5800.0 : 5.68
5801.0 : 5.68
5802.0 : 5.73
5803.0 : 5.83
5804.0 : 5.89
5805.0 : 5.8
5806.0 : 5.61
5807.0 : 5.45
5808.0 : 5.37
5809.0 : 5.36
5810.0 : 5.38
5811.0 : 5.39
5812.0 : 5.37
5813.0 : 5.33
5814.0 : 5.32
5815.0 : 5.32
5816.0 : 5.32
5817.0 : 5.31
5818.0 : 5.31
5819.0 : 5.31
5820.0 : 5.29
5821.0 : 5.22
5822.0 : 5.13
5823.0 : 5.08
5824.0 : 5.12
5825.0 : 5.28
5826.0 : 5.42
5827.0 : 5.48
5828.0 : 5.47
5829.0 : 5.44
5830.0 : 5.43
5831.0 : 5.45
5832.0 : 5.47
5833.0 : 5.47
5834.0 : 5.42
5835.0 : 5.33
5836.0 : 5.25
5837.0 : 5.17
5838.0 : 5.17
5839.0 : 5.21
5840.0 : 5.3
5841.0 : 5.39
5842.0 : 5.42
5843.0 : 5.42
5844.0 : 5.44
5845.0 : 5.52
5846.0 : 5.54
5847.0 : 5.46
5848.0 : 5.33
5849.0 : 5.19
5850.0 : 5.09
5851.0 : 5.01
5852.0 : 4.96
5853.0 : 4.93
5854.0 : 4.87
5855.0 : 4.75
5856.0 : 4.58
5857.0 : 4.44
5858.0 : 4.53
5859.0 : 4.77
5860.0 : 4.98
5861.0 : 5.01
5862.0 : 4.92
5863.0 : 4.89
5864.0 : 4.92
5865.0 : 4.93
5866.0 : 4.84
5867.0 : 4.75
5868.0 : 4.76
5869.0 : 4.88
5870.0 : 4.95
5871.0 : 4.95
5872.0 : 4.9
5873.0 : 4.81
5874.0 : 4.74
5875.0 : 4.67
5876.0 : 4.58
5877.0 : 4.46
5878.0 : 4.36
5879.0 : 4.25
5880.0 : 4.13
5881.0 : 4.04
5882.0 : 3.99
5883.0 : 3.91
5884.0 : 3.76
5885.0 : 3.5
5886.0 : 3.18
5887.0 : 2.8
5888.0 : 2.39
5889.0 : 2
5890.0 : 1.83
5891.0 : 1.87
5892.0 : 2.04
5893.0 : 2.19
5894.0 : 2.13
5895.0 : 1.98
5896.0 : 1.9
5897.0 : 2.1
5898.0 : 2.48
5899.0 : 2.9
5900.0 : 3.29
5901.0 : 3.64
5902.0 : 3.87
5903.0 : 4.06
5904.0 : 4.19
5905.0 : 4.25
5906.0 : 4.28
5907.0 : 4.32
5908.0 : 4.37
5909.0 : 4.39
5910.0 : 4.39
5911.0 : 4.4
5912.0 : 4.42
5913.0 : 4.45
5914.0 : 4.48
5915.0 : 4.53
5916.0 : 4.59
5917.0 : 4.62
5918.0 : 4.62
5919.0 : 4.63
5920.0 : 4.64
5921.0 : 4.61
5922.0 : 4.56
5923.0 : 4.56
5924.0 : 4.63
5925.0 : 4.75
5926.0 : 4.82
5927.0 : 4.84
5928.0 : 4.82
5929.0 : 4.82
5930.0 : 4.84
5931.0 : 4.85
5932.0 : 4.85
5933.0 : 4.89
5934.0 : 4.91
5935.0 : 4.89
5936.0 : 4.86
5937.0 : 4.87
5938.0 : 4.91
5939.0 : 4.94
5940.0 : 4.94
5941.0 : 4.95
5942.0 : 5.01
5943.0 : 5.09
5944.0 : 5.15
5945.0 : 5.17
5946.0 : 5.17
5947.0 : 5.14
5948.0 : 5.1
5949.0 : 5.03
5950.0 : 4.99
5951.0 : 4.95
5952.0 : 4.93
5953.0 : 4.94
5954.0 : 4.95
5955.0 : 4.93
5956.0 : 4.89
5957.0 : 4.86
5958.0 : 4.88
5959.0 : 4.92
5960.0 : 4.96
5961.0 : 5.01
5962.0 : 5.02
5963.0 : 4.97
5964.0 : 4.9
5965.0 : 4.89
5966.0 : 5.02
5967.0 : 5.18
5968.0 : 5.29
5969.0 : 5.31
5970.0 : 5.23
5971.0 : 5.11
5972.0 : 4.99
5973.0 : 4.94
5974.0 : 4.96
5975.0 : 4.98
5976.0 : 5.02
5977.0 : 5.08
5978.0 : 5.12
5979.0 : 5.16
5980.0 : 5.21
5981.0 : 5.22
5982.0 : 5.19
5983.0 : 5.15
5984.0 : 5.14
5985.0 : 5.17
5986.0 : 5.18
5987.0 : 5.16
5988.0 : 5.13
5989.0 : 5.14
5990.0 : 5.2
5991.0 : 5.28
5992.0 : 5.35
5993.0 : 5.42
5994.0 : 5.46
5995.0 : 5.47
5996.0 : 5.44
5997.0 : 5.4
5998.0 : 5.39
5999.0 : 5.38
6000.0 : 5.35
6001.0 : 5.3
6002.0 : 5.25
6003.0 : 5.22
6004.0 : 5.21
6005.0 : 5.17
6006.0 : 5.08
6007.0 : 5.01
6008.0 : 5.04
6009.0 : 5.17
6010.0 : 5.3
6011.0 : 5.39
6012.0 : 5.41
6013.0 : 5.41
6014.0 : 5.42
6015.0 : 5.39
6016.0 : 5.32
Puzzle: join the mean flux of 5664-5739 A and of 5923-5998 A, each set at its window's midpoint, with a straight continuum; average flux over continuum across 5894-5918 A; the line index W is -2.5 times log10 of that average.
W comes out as 0.30 mag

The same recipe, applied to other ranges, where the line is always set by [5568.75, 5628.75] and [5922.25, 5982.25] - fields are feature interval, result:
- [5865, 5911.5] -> 0.29 mag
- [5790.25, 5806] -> -0.18 mag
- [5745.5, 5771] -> -0.15 mag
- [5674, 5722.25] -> -0.09 mag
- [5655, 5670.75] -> -0.04 mag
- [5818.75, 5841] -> -0.12 mag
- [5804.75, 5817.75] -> -0.15 mag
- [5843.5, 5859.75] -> -0.05 mag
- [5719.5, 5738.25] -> -0.13 mag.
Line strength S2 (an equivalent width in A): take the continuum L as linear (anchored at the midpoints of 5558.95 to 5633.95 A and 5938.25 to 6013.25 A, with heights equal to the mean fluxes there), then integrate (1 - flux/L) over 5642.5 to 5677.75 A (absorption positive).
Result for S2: -1.7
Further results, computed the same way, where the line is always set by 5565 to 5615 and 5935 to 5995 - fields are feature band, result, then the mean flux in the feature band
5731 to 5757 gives -3.9 A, 5.32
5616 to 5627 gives 0.1 A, 4.35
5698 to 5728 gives -2.5 A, 4.95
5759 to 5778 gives -2.4 A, 5.25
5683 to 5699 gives -1.3 A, 4.87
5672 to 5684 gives -0.8 A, 4.8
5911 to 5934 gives 1.4 A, 4.67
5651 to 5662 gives -0.6 A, 4.7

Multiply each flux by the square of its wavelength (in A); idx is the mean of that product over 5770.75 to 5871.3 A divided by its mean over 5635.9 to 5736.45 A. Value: 1.13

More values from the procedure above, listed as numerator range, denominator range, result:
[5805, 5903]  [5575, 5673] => 1.11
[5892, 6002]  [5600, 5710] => 1.12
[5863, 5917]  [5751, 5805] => 0.75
